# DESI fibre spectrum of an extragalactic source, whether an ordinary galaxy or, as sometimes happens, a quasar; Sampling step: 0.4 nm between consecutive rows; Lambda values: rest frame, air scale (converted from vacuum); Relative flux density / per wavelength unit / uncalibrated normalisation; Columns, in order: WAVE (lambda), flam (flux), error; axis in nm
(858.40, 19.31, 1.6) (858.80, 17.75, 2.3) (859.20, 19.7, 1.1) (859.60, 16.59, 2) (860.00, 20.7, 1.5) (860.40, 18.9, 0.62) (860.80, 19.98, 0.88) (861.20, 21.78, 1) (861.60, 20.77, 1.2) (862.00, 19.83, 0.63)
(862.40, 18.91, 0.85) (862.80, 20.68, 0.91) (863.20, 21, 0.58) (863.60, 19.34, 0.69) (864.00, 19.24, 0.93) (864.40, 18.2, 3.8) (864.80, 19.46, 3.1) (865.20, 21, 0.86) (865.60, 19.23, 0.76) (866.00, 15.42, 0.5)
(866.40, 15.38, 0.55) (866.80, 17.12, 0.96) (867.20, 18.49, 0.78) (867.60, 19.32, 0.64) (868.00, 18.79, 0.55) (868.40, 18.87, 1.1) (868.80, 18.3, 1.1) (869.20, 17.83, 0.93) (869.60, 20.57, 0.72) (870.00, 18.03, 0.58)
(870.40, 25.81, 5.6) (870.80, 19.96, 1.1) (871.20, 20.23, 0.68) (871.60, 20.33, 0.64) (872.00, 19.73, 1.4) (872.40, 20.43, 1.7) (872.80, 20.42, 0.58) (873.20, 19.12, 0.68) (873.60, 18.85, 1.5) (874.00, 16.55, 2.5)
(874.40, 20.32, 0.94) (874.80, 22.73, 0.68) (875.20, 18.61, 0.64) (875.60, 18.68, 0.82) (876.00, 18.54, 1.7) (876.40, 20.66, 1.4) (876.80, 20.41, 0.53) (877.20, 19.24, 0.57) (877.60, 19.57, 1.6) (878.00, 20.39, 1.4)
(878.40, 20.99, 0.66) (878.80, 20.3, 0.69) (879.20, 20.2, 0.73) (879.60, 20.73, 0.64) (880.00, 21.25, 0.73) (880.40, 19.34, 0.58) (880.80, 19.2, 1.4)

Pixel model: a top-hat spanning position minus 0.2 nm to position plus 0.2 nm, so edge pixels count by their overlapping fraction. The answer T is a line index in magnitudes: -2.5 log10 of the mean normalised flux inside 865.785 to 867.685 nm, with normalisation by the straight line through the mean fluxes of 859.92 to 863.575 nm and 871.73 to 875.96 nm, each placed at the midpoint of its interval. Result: 0.17 mag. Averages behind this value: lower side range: 20.2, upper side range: 19.5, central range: 17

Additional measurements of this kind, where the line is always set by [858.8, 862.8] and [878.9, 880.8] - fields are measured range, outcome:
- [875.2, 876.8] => 0.043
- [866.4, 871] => 0.039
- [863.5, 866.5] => 0.073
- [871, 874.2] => 0.031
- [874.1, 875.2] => -0.024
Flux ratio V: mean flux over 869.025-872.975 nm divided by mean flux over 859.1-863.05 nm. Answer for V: 1.03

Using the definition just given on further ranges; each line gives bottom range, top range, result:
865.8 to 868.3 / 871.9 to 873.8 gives 1.13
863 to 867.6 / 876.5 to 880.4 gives 1.09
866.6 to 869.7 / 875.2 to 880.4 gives 1.08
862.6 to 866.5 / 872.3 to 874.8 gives 1.03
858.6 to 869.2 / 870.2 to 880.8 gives 1.06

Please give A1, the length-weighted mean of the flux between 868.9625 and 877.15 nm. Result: 19.9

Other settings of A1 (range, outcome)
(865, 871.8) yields 19.1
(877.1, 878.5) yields 20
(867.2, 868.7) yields 18.9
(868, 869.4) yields 18.4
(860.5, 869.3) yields 19.1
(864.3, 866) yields 19.1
